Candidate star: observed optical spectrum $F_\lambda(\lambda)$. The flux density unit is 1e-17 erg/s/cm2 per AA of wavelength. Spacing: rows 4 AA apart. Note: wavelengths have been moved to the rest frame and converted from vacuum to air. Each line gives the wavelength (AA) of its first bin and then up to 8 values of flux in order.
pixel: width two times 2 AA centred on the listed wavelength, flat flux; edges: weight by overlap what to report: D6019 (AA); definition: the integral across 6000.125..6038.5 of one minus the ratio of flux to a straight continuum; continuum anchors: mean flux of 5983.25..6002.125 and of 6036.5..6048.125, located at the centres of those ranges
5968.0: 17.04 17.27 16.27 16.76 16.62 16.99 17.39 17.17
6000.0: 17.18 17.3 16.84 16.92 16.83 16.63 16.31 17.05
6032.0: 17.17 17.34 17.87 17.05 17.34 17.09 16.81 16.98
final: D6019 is 0.7 AA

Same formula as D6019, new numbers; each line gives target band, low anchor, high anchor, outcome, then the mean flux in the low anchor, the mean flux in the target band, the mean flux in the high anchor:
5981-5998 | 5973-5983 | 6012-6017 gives -0.3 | 16.6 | 17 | 16.9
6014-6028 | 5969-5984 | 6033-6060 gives 0.3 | 16.8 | 16.7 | 17.2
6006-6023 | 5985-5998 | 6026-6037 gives 0.4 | 17.1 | 16.8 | 17.2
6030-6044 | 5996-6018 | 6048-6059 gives -0.3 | 17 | 17.4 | 17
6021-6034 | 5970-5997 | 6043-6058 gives 0.1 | 16.9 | 16.8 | 17.1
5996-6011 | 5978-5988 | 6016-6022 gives -0.3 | 16.8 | 17.1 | 16.7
